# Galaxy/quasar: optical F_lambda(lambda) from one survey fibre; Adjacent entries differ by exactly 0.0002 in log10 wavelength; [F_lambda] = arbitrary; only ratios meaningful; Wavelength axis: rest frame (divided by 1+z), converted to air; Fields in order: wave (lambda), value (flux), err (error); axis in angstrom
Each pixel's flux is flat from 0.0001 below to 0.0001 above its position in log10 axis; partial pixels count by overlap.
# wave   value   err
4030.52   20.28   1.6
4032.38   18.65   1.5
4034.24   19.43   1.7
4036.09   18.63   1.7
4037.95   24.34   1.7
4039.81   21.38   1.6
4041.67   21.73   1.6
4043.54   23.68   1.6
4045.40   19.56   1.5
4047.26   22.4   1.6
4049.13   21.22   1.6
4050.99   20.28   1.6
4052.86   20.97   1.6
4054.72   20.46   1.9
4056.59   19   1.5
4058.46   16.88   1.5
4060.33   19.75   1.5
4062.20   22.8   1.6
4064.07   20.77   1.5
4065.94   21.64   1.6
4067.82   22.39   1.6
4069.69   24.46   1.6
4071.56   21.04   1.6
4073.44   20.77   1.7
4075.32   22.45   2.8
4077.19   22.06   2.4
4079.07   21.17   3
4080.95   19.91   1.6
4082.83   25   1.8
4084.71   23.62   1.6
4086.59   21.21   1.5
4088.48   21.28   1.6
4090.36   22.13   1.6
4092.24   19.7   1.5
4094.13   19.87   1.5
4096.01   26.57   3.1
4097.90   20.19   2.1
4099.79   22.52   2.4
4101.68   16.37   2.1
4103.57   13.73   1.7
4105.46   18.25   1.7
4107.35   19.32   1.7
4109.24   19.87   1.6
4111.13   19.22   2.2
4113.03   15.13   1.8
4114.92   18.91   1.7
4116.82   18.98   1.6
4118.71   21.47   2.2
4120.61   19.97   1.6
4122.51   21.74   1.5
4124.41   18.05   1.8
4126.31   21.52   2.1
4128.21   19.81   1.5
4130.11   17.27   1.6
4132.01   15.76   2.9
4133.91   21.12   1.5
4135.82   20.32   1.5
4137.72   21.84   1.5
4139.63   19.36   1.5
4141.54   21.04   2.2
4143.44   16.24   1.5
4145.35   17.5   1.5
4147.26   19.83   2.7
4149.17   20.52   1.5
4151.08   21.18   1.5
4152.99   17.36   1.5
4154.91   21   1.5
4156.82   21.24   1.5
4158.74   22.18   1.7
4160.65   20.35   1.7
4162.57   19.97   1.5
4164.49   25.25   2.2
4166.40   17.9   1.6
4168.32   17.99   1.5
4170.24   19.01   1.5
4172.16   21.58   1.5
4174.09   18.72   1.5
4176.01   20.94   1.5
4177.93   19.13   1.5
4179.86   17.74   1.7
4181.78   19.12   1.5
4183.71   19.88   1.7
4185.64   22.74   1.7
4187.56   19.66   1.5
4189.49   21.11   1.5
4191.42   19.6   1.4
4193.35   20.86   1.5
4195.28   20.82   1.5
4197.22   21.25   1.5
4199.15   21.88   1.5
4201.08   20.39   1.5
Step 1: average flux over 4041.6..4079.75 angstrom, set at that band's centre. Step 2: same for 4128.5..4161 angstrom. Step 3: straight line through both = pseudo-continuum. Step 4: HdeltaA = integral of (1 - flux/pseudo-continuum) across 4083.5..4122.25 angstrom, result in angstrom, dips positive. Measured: 0.9 angstrom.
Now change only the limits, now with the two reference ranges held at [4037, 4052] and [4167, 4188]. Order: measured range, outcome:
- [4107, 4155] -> 2.43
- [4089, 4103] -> 0.08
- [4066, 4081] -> -0.38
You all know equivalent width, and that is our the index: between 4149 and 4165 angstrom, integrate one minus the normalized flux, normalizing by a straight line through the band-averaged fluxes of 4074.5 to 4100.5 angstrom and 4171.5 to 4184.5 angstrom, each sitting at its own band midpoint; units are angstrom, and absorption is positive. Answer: -0.7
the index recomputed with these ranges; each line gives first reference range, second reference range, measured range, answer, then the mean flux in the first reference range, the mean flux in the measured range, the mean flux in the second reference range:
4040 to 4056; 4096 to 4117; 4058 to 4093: -2.7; 21.2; 21.6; 18.8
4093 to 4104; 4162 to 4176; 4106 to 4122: 0.8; 20.1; 19.2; 20.1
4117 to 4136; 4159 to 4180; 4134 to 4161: -0.3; 19.7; 20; 20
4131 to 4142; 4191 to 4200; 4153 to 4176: 0.0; 19.8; 20.4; 20.9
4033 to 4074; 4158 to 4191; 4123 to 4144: 1.1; 21.1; 19.4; 20.2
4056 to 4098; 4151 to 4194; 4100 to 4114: 2.3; 21.6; 17.7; 20.2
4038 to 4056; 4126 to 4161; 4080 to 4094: -0.7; 21.4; 21.7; 19.7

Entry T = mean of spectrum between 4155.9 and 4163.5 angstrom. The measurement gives 20.9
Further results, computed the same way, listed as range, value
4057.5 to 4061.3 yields 18.4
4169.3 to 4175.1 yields 19.8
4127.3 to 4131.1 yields 18.5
